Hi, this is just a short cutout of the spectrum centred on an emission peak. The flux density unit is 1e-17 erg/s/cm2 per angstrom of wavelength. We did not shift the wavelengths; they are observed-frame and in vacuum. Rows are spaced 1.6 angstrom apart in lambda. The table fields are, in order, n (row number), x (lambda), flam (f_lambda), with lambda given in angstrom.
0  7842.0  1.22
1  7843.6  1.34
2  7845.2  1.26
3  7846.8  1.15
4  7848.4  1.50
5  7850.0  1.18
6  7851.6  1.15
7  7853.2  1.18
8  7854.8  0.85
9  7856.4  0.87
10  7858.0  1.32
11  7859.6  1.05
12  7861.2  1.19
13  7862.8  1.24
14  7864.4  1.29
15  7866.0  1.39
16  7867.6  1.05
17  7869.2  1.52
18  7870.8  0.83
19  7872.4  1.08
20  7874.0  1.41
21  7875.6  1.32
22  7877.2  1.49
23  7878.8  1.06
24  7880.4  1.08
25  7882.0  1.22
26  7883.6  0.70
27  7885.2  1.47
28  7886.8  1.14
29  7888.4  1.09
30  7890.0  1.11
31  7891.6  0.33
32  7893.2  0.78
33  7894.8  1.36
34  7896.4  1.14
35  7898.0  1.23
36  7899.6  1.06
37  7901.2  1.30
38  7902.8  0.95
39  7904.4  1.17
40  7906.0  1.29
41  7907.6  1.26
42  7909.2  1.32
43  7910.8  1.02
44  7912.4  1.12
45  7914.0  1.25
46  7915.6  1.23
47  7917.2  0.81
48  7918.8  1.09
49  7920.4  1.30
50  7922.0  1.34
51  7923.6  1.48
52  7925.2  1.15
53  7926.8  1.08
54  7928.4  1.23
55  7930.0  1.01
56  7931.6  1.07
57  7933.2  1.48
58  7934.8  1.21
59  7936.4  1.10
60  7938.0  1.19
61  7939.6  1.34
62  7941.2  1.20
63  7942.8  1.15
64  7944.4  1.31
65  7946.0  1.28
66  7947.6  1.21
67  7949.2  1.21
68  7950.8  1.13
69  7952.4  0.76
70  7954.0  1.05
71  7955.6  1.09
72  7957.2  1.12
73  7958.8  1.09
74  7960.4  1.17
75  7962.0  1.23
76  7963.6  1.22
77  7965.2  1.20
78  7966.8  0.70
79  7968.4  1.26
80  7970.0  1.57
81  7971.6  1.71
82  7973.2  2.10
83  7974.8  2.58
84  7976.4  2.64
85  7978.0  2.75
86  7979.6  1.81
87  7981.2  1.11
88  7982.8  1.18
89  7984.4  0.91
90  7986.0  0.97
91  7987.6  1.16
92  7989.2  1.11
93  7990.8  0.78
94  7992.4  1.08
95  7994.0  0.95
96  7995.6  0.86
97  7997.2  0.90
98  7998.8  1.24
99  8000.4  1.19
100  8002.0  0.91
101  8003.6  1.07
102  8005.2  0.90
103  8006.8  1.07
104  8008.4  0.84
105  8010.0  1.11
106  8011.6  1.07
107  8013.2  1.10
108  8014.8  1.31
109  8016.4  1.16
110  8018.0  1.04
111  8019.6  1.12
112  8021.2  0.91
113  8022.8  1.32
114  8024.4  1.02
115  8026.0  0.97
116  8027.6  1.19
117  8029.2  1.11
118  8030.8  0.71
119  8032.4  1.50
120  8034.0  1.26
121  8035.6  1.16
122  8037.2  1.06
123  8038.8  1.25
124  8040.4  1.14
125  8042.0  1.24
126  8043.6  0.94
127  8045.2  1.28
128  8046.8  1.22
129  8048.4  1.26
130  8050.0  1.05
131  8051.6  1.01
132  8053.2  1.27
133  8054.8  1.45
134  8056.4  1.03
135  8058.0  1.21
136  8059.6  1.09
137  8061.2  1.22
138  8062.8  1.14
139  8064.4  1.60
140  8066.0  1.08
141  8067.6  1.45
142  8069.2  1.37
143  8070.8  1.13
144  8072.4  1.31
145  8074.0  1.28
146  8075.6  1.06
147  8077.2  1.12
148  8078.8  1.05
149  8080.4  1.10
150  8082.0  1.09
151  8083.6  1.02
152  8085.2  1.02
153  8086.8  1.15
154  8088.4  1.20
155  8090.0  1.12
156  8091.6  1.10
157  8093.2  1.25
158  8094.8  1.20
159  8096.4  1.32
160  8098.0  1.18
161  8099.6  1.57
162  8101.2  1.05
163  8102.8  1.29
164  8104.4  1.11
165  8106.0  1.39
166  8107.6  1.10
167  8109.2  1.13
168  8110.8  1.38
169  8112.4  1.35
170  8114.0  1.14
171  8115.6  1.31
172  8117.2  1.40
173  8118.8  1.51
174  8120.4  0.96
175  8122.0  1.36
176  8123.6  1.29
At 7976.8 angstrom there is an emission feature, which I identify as H-beta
